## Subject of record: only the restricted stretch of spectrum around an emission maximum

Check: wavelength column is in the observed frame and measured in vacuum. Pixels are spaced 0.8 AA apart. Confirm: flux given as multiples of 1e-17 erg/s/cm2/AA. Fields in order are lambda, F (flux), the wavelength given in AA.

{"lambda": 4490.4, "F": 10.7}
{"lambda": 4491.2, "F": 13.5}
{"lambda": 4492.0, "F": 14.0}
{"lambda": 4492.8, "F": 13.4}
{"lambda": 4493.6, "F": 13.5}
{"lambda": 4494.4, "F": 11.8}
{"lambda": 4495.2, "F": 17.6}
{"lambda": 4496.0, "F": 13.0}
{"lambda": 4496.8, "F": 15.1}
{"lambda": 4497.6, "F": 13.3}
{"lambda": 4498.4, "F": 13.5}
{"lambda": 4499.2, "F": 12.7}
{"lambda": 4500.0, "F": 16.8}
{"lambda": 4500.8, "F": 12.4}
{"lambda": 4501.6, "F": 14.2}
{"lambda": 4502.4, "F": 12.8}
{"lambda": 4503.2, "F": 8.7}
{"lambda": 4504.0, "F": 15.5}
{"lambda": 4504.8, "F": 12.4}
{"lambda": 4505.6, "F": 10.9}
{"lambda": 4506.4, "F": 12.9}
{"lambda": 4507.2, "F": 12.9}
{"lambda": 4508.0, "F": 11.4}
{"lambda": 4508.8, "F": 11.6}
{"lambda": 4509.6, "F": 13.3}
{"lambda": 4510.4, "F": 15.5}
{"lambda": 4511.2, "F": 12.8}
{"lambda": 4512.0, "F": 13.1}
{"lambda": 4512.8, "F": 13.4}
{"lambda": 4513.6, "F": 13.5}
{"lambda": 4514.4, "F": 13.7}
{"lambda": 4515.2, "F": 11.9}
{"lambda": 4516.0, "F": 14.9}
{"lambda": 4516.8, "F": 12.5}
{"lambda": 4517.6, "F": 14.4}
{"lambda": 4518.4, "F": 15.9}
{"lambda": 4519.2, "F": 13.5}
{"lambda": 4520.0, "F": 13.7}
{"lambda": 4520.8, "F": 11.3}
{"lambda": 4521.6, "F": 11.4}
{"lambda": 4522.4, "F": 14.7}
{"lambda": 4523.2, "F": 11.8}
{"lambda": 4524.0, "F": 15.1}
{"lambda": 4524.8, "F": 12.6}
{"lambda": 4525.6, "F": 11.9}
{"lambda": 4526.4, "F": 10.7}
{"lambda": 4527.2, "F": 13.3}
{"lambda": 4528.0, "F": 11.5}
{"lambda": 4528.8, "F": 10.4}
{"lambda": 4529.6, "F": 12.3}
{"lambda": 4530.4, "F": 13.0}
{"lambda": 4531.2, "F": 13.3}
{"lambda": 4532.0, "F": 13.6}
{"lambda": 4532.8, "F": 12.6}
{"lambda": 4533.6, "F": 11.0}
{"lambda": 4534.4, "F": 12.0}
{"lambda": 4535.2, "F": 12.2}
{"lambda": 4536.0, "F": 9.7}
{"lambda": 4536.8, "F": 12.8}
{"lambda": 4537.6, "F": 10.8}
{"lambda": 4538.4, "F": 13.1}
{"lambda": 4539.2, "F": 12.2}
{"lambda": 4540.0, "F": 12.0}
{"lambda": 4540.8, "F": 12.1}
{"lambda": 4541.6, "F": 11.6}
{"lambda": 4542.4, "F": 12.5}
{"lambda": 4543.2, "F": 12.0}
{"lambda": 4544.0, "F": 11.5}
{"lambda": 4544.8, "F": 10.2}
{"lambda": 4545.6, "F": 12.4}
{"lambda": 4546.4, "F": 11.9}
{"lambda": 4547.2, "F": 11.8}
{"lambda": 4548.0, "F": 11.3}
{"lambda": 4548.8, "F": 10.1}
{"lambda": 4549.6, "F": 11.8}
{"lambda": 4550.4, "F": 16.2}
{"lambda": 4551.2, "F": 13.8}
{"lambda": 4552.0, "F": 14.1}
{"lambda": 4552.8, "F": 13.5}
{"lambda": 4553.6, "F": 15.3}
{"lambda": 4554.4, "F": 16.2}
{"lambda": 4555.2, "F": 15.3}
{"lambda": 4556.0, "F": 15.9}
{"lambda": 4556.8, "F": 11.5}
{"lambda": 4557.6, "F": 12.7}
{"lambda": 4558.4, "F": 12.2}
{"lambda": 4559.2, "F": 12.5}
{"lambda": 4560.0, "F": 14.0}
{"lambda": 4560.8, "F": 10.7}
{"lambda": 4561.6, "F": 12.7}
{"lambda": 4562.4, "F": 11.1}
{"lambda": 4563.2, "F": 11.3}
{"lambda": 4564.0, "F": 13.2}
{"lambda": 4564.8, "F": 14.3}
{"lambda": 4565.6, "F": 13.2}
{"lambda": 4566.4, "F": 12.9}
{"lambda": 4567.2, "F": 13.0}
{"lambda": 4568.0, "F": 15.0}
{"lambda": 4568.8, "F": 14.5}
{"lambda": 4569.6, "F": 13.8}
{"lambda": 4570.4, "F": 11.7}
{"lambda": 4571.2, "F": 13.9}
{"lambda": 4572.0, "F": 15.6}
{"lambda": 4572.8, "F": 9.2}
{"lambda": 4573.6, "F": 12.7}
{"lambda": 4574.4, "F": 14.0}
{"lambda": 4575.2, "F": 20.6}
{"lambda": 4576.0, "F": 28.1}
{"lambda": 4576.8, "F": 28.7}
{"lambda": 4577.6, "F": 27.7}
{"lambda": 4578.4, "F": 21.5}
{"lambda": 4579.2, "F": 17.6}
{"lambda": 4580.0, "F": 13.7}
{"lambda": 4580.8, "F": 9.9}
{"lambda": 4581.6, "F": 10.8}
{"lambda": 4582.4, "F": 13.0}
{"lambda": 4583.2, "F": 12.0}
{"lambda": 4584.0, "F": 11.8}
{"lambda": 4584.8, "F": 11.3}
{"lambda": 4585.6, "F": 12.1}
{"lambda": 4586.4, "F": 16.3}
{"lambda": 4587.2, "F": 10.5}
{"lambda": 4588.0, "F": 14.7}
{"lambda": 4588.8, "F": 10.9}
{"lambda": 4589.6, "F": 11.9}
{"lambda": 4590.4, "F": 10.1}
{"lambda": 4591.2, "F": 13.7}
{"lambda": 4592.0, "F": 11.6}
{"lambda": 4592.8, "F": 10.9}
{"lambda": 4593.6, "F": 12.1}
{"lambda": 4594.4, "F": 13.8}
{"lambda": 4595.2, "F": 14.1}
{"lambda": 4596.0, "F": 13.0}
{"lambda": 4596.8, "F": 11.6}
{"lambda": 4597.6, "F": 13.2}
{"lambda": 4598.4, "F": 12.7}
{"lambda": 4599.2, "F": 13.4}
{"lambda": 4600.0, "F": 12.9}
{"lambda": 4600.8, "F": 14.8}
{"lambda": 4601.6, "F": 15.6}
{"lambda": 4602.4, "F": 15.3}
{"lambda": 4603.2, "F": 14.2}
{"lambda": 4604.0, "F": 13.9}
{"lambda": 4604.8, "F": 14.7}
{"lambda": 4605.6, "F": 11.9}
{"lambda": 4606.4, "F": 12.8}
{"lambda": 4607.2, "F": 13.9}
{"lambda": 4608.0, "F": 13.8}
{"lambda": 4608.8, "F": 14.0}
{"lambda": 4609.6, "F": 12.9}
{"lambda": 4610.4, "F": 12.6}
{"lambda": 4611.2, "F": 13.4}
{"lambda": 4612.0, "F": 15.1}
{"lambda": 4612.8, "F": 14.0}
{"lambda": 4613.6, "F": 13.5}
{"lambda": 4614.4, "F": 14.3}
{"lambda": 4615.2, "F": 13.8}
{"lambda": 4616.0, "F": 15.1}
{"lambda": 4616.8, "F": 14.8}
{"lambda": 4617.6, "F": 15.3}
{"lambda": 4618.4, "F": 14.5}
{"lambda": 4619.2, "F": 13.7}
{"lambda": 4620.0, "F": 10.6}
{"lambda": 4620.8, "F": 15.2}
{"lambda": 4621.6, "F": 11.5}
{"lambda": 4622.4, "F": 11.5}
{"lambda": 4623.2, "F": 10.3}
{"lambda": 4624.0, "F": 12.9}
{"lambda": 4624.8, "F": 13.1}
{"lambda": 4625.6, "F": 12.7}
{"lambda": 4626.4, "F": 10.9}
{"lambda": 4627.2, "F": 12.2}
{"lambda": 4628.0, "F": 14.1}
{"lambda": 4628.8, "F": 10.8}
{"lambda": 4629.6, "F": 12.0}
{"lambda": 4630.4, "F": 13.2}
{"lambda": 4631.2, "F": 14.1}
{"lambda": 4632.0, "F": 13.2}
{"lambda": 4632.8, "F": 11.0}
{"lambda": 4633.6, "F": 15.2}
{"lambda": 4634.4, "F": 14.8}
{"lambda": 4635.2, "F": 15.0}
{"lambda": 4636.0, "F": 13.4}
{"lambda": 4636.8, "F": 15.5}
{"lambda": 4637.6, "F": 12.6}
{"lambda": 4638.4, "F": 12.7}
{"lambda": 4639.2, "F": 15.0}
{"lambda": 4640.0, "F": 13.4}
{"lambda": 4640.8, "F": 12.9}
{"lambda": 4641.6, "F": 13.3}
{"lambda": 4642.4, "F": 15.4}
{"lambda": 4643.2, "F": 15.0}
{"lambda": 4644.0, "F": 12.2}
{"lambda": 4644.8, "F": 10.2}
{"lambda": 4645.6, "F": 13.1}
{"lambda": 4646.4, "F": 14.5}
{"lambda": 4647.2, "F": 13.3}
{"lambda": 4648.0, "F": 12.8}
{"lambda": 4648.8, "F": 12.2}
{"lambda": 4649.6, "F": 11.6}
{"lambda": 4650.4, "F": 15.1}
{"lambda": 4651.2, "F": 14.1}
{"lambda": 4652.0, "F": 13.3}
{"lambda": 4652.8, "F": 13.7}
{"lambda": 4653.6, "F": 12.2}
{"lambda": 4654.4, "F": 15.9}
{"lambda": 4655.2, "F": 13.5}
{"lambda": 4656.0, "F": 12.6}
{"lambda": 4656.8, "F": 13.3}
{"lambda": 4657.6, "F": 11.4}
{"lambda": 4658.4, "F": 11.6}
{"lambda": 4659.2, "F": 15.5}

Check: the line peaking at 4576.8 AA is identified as H-gamma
